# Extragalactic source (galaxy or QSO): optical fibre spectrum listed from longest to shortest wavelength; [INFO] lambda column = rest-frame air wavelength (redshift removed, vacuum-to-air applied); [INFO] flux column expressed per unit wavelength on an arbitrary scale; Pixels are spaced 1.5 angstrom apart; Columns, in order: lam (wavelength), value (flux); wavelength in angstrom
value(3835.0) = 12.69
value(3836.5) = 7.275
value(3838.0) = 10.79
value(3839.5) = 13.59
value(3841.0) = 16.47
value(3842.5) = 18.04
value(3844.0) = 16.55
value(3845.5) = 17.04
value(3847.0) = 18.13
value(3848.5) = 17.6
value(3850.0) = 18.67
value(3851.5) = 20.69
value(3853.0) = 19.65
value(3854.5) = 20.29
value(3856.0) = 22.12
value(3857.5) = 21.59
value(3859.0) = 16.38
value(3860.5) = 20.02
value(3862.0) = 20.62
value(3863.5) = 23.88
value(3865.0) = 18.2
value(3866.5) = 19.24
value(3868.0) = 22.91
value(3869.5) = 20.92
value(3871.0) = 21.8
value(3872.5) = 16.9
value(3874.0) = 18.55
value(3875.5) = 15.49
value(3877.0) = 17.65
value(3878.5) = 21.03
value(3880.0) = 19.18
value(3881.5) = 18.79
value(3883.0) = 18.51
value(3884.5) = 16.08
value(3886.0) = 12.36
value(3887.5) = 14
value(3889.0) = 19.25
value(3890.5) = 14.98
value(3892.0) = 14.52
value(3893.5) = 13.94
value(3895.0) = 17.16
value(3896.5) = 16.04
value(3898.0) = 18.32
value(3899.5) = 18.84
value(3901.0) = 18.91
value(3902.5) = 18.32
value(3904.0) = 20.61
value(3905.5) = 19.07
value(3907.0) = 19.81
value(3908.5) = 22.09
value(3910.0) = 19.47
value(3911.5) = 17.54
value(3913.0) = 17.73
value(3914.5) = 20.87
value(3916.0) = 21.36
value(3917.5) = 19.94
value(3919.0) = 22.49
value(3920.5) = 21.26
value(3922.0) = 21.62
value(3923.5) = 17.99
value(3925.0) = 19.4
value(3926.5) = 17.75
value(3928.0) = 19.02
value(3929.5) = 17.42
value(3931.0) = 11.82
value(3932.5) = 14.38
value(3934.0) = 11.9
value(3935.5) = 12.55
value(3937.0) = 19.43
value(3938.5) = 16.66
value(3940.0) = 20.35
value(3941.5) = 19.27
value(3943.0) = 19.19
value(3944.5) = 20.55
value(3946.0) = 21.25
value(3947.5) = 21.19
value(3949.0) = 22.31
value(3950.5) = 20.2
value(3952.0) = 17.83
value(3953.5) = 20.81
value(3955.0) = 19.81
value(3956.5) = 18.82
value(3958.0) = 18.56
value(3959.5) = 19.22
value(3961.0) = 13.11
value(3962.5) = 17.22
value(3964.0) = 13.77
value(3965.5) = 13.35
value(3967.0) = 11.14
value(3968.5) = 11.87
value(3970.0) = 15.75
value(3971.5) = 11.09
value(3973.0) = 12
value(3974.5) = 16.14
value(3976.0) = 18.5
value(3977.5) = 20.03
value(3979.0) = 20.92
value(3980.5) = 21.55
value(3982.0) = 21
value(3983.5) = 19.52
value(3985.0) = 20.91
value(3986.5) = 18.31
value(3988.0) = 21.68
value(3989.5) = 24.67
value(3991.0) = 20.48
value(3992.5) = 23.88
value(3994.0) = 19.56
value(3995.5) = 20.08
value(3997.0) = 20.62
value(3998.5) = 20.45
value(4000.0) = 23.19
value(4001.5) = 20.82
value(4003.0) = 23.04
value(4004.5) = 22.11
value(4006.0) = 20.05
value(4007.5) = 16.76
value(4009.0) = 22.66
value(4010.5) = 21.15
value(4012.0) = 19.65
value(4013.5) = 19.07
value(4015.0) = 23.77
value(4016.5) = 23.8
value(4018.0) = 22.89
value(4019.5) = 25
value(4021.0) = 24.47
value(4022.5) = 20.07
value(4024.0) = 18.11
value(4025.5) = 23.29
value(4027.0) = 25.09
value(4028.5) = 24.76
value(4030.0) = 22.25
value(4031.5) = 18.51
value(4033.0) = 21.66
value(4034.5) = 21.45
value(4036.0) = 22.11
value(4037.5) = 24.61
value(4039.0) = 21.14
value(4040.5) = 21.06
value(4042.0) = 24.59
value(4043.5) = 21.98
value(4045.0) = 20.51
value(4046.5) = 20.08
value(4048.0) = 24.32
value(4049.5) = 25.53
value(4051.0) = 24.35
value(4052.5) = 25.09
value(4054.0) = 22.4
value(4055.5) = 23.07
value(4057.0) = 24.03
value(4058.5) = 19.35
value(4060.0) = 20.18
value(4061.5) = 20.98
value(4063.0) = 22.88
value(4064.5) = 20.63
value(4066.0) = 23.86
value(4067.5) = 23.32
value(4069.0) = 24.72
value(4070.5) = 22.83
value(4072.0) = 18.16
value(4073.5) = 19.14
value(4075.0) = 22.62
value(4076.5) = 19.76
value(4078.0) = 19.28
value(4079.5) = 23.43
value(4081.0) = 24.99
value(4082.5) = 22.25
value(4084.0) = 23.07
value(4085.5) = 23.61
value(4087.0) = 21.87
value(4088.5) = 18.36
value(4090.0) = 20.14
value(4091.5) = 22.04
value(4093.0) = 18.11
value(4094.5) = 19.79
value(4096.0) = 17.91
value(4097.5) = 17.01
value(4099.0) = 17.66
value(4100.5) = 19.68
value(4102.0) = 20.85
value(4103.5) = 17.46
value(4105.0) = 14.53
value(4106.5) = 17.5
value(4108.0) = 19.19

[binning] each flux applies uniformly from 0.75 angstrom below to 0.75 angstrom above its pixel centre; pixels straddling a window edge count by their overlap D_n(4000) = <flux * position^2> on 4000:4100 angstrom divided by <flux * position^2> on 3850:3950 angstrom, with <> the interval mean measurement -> 1.3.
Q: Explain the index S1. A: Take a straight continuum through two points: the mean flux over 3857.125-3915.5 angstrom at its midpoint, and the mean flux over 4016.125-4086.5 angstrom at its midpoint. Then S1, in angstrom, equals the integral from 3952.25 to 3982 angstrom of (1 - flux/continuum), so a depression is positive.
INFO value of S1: 5.5 angstrom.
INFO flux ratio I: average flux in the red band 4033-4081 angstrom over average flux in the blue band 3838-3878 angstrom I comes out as 1.2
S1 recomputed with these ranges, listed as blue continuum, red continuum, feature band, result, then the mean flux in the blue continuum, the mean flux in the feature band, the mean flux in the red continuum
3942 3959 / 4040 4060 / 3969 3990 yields 2.3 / 20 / 18.6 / 22.7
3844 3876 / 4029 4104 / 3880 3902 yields 3.5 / 19.5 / 16.7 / 21.5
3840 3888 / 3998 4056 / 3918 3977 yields 8.9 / 18.7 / 17.4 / 22.2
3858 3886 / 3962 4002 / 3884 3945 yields 3.0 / 19.1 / 17.9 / 18.5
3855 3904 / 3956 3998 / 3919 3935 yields 0.7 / 18.4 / 17.4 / 18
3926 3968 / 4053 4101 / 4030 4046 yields -1.4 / 17.4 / 21.8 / 21.2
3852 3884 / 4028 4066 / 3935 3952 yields 1.1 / 19.7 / 19.4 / 22.3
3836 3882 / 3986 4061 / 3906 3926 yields -0.4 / 18.4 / 20.1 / 22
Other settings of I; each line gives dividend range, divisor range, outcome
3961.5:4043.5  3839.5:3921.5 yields 1.08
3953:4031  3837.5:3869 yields 1.05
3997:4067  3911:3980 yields 1.25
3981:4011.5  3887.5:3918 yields 1.15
